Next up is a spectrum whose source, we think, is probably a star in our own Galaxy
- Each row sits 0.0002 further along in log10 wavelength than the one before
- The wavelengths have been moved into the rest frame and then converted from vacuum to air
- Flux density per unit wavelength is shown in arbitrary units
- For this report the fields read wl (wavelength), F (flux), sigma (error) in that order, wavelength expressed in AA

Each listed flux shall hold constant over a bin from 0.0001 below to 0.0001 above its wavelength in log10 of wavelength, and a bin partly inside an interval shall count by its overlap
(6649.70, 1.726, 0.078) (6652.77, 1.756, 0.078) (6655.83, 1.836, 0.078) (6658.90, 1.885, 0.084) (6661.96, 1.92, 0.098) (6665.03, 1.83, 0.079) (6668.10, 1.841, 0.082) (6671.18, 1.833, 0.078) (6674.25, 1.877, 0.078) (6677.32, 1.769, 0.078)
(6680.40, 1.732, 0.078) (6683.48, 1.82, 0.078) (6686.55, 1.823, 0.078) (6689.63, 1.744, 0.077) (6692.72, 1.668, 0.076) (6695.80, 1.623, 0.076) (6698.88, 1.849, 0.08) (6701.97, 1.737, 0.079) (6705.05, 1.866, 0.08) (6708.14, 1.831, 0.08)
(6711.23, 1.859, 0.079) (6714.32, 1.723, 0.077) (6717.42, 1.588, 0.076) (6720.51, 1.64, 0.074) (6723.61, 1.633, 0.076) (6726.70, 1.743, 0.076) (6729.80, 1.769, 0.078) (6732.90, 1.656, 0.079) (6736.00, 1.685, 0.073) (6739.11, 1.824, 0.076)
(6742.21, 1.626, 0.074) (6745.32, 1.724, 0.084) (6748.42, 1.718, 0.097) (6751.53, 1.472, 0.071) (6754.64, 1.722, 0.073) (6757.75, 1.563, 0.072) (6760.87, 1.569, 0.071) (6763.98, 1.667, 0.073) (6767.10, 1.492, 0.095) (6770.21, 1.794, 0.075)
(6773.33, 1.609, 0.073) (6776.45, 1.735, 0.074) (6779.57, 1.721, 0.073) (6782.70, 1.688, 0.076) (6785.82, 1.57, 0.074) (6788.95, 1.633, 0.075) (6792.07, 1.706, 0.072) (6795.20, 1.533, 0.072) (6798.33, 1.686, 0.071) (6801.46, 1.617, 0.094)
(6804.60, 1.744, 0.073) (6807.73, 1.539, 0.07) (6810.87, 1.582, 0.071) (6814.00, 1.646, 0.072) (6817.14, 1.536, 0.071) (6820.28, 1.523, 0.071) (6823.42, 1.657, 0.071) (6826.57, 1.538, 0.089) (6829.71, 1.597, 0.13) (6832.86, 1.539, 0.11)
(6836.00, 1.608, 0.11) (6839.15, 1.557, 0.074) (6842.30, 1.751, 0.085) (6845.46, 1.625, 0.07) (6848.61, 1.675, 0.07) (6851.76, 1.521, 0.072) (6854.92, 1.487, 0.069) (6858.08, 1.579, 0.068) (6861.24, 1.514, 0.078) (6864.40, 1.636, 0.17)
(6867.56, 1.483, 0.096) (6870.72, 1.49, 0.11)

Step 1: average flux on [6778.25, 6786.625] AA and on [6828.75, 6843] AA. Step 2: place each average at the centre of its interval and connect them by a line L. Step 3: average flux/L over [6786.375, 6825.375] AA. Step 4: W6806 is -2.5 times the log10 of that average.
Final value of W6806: 0.02 mag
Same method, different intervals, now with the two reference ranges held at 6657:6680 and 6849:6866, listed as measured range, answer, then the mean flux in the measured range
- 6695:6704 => 0.03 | 1.75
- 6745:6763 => 0.06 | 1.62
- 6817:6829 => 0.03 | 1.57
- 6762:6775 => 0.03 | 1.64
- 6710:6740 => 0.03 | 1.71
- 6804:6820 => 0.02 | 1.59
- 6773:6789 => 0.01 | 1.67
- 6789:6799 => 0.01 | 1.64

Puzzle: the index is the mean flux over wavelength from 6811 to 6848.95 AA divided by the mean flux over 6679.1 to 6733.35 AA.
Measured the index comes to 0.92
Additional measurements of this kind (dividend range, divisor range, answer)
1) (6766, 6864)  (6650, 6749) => 0.92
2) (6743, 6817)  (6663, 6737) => 0.93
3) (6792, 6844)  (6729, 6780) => 0.96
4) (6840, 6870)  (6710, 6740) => 0.93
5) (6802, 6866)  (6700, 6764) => 0.94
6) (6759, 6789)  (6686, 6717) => 0.93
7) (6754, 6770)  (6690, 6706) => 0.92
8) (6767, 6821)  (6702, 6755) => 0.96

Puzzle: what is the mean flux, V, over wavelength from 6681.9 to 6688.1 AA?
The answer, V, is 1.82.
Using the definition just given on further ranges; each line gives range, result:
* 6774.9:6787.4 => 1.68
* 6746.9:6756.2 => 1.64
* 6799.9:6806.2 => 1.68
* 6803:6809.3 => 1.64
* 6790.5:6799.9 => 1.64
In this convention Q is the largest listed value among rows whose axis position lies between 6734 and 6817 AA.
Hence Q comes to 1.824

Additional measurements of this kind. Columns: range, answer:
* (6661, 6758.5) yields 1.92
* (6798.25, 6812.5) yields 1.744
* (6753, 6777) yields 1.794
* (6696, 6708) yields 1.866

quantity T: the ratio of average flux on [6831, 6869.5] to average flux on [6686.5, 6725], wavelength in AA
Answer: 0.9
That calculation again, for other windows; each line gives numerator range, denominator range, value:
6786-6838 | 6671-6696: 0.91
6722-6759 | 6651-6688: 0.92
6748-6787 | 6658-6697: 0.91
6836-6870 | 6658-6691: 0.87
